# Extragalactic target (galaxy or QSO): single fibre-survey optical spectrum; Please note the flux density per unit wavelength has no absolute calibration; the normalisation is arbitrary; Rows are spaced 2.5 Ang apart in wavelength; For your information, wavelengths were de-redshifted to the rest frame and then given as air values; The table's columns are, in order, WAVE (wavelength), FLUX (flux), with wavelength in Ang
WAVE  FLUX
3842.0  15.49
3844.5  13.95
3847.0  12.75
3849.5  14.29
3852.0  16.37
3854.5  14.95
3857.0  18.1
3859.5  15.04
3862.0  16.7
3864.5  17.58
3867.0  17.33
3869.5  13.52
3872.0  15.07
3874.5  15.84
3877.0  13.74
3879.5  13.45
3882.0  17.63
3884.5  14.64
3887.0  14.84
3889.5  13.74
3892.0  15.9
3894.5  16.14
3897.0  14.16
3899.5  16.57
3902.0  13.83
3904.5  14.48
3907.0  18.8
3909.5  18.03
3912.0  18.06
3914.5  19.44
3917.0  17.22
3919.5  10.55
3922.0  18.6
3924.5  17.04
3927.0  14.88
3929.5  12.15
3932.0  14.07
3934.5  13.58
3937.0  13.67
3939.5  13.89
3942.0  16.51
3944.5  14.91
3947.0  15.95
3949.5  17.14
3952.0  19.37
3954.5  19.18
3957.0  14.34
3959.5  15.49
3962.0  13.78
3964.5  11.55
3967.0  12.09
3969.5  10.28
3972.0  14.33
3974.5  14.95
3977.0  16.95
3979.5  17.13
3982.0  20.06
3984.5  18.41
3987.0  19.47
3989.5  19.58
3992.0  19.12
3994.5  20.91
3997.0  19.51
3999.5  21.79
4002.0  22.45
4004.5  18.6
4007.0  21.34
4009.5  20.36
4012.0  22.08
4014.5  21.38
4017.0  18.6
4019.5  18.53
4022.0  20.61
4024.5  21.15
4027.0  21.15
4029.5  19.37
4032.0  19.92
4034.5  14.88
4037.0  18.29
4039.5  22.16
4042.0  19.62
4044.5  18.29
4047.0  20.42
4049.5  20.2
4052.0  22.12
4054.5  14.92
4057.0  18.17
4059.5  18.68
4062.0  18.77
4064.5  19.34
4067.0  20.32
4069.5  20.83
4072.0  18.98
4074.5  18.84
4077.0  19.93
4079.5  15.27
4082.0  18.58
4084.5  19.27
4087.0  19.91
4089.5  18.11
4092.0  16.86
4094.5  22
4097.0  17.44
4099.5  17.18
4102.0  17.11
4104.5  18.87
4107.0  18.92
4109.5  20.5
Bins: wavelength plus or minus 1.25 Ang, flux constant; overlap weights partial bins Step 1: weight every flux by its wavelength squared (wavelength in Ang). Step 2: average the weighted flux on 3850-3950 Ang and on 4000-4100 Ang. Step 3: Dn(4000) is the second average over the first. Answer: 1.34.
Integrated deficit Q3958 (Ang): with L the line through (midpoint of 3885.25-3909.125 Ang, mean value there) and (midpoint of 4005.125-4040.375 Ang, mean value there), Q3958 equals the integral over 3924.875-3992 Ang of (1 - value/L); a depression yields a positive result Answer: 7.8 Ang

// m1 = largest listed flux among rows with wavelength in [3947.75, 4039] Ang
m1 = 22.45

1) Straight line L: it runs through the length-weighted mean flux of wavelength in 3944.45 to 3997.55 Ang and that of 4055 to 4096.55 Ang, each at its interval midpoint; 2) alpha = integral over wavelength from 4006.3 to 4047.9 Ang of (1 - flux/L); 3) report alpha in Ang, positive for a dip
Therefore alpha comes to -4.8 Ang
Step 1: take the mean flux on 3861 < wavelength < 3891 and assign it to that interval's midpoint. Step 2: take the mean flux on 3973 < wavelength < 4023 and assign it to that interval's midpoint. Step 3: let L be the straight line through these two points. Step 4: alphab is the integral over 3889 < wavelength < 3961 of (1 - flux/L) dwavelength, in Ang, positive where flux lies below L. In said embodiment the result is 5.11 Ang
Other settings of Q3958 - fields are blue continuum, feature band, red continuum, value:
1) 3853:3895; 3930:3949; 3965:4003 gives 2.43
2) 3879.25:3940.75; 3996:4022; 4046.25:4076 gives -3.66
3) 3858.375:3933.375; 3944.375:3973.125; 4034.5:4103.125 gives 3.29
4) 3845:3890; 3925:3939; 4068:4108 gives 2.08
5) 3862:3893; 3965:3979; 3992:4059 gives 3.41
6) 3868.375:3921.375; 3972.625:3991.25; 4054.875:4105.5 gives -1.06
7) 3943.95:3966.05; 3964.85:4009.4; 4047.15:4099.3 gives -3.60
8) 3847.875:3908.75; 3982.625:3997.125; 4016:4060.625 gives -1.09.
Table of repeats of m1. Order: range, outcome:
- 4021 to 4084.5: 22.16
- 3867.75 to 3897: 17.63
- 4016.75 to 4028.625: 21.15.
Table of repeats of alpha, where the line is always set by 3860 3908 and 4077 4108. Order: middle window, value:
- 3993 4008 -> -3.2 Ang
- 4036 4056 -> -2.0 Ang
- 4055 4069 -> -0.8 Ang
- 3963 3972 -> 2.6 Ang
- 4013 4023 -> -1.4 Ang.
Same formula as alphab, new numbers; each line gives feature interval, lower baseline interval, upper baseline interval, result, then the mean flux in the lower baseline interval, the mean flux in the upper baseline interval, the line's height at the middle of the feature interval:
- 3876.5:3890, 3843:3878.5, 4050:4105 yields 0.80 Ang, 15.4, 18.7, 15.7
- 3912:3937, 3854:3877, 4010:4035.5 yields 2.92 Ang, 15.9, 19.8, 17.4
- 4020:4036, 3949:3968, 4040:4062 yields -1.12 Ang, 15.3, 19.1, 18.2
